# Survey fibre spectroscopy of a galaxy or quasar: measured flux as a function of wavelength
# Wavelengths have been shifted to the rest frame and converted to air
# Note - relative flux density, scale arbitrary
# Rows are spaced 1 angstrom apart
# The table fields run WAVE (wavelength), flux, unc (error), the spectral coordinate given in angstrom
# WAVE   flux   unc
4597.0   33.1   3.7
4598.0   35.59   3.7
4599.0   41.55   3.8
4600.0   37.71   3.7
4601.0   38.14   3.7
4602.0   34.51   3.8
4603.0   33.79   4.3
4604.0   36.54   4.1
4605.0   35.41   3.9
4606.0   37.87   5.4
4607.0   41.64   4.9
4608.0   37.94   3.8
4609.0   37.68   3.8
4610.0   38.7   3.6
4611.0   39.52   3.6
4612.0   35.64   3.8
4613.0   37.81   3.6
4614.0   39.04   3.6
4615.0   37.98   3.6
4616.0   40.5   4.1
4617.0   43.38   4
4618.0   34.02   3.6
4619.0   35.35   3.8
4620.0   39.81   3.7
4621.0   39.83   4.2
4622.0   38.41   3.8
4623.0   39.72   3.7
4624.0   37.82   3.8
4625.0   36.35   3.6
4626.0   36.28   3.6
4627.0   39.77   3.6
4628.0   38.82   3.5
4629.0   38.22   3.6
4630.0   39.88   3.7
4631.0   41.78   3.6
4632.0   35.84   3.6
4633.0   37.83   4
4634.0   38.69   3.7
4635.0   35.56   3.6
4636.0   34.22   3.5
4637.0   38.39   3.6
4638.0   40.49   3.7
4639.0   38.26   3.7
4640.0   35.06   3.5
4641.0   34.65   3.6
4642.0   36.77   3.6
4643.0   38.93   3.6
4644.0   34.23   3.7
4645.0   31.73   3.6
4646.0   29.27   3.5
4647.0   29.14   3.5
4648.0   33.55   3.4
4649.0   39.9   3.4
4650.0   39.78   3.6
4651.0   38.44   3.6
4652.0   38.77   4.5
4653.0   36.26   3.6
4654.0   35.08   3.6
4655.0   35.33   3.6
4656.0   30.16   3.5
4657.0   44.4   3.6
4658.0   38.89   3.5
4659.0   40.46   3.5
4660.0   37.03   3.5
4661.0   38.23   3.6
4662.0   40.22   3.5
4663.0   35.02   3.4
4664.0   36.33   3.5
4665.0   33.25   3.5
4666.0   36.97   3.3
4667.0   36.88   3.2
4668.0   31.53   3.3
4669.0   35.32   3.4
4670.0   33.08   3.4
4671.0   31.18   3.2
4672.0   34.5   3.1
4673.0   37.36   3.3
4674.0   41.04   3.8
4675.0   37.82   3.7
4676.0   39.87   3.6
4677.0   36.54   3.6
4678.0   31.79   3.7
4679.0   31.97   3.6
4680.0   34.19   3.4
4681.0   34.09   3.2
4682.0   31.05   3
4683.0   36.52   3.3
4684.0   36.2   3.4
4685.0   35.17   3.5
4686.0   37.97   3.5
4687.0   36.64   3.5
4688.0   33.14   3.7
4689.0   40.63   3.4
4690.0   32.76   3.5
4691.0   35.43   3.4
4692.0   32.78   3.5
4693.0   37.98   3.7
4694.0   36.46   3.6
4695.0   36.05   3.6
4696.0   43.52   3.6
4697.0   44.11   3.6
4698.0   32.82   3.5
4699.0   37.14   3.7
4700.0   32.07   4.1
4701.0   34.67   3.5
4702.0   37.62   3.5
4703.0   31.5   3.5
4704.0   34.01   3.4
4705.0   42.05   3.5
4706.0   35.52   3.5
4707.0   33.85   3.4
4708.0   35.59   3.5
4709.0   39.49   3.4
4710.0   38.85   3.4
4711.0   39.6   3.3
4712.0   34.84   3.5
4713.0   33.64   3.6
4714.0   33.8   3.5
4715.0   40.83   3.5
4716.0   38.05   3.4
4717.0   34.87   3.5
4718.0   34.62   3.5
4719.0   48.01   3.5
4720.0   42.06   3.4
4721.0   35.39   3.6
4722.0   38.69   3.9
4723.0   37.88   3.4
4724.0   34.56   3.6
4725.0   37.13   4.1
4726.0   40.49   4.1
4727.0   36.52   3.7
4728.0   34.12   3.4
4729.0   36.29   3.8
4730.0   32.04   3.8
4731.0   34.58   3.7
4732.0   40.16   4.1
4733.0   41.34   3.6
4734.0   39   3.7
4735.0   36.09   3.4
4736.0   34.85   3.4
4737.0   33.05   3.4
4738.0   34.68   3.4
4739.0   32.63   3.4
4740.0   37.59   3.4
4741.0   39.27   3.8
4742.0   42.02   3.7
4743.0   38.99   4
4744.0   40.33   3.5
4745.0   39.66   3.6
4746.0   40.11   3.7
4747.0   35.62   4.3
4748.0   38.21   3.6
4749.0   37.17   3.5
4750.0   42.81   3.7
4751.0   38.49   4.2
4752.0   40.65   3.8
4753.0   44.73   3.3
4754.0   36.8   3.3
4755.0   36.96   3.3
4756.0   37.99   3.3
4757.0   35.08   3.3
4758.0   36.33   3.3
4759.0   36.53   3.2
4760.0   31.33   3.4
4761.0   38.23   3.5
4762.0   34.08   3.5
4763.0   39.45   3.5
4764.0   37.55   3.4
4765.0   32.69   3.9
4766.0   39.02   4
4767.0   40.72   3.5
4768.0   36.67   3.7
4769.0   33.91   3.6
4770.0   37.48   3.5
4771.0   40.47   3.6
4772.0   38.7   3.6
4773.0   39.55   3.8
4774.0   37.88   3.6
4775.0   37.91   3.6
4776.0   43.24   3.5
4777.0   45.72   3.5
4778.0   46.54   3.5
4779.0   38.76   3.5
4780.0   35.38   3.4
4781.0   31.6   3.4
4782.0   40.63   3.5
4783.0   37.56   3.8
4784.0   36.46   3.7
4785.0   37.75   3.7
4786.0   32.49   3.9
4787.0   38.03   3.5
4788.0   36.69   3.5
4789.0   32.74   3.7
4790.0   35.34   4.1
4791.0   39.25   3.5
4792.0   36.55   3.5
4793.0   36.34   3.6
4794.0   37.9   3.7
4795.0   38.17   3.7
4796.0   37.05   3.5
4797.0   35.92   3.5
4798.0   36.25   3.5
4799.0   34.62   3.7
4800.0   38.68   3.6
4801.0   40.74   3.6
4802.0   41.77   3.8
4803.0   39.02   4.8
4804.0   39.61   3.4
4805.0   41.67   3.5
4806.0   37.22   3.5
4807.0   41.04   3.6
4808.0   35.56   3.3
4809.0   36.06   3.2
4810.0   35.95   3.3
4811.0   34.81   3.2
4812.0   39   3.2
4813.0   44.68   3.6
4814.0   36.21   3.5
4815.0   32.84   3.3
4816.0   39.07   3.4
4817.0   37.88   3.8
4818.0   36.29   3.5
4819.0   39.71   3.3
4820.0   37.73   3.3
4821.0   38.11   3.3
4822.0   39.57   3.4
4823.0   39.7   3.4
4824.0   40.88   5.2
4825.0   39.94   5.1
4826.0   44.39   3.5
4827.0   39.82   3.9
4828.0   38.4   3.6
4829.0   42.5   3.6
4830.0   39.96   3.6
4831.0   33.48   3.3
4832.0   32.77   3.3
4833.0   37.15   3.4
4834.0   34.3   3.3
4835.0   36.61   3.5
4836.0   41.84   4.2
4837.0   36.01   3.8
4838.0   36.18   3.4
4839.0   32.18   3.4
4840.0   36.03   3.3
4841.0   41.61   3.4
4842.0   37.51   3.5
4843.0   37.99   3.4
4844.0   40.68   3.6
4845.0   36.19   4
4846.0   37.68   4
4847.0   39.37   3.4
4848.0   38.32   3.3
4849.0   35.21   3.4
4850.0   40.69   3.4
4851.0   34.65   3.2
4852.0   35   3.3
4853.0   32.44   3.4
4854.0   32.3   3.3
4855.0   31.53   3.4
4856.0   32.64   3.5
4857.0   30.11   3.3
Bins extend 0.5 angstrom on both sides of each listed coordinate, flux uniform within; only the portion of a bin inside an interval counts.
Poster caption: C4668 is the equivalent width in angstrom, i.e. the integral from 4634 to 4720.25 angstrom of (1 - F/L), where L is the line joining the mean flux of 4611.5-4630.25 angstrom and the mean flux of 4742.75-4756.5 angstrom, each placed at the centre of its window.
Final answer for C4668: 5.3 angstrom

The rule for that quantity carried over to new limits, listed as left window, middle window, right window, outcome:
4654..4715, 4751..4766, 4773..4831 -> 0.1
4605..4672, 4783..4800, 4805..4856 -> 0.4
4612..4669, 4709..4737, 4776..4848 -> 0.2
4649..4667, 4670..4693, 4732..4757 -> 1.4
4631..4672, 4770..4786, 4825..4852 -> -0.7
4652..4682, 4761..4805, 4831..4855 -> -1.9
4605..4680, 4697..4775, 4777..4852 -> 0.3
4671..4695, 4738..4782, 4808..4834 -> -1.4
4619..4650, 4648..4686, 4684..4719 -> 0.6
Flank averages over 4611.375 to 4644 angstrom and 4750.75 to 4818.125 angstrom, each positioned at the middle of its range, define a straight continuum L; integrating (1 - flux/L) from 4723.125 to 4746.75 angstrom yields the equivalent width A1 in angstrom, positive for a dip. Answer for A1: 0.4 angstrom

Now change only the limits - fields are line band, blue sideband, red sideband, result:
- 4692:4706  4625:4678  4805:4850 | 0.1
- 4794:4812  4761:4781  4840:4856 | -0.1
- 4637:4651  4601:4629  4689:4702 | 0.6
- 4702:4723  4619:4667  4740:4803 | 0.2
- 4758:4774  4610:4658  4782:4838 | 0.3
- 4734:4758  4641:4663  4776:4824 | -0.4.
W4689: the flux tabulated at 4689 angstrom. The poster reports 40.63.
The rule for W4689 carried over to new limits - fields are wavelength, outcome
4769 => 33.91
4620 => 39.81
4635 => 35.56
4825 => 39.94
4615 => 37.98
